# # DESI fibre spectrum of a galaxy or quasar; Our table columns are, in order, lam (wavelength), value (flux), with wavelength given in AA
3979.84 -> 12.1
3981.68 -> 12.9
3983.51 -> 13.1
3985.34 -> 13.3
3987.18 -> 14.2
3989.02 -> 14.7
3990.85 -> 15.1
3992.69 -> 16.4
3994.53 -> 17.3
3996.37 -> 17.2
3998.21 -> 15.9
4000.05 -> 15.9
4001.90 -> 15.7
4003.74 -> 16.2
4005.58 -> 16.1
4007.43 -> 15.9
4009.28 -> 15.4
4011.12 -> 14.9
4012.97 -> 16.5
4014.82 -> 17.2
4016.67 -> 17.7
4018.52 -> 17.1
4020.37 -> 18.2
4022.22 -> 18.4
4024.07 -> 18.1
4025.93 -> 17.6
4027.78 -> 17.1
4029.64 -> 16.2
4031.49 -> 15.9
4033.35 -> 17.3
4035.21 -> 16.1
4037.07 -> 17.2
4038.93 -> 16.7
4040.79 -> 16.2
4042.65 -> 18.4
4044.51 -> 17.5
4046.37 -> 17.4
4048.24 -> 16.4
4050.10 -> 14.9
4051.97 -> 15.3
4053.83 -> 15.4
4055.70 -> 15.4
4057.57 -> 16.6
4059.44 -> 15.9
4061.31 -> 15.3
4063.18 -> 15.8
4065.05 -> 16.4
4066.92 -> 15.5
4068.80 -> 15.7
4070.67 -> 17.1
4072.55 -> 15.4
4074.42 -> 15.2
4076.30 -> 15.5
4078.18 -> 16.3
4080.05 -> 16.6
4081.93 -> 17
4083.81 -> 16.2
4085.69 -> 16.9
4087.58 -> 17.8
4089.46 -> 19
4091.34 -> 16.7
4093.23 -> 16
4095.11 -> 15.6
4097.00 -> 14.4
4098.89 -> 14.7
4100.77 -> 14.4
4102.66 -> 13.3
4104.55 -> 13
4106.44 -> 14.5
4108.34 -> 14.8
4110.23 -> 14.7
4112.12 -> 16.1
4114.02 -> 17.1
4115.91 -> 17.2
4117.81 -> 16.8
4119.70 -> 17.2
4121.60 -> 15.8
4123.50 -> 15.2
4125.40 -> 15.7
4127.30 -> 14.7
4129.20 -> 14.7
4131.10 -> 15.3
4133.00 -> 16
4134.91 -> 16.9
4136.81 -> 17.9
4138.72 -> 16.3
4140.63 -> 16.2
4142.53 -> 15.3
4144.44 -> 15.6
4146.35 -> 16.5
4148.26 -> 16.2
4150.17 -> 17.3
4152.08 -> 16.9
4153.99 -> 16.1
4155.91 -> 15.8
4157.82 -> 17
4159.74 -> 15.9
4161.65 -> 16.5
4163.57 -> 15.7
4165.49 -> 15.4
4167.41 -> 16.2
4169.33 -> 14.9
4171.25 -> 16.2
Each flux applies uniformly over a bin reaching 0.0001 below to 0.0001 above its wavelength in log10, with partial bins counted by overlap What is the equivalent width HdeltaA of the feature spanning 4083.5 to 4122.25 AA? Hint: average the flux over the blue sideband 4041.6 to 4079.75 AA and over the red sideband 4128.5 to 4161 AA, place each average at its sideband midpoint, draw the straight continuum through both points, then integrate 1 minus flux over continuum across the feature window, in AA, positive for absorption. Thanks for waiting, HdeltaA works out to 0.84 AA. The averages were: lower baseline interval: 16.1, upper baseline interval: 16.2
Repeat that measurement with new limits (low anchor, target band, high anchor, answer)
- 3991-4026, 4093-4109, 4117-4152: 1.8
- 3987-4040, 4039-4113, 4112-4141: 2.1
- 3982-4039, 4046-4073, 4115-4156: 0.6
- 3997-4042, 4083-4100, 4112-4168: 0.0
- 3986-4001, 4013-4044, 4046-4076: -2.7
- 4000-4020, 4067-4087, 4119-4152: 0.0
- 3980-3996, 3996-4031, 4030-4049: -2.1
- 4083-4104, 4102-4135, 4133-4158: 1.3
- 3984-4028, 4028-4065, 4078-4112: -0.7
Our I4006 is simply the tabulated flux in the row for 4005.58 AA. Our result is 16.1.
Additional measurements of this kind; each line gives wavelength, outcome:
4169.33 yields 14.9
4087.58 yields 17.8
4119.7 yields 17.2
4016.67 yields 17.7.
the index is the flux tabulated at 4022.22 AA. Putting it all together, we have 18.4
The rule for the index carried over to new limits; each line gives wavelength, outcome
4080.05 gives 16.6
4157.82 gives 17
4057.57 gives 16.6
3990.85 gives 15.1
